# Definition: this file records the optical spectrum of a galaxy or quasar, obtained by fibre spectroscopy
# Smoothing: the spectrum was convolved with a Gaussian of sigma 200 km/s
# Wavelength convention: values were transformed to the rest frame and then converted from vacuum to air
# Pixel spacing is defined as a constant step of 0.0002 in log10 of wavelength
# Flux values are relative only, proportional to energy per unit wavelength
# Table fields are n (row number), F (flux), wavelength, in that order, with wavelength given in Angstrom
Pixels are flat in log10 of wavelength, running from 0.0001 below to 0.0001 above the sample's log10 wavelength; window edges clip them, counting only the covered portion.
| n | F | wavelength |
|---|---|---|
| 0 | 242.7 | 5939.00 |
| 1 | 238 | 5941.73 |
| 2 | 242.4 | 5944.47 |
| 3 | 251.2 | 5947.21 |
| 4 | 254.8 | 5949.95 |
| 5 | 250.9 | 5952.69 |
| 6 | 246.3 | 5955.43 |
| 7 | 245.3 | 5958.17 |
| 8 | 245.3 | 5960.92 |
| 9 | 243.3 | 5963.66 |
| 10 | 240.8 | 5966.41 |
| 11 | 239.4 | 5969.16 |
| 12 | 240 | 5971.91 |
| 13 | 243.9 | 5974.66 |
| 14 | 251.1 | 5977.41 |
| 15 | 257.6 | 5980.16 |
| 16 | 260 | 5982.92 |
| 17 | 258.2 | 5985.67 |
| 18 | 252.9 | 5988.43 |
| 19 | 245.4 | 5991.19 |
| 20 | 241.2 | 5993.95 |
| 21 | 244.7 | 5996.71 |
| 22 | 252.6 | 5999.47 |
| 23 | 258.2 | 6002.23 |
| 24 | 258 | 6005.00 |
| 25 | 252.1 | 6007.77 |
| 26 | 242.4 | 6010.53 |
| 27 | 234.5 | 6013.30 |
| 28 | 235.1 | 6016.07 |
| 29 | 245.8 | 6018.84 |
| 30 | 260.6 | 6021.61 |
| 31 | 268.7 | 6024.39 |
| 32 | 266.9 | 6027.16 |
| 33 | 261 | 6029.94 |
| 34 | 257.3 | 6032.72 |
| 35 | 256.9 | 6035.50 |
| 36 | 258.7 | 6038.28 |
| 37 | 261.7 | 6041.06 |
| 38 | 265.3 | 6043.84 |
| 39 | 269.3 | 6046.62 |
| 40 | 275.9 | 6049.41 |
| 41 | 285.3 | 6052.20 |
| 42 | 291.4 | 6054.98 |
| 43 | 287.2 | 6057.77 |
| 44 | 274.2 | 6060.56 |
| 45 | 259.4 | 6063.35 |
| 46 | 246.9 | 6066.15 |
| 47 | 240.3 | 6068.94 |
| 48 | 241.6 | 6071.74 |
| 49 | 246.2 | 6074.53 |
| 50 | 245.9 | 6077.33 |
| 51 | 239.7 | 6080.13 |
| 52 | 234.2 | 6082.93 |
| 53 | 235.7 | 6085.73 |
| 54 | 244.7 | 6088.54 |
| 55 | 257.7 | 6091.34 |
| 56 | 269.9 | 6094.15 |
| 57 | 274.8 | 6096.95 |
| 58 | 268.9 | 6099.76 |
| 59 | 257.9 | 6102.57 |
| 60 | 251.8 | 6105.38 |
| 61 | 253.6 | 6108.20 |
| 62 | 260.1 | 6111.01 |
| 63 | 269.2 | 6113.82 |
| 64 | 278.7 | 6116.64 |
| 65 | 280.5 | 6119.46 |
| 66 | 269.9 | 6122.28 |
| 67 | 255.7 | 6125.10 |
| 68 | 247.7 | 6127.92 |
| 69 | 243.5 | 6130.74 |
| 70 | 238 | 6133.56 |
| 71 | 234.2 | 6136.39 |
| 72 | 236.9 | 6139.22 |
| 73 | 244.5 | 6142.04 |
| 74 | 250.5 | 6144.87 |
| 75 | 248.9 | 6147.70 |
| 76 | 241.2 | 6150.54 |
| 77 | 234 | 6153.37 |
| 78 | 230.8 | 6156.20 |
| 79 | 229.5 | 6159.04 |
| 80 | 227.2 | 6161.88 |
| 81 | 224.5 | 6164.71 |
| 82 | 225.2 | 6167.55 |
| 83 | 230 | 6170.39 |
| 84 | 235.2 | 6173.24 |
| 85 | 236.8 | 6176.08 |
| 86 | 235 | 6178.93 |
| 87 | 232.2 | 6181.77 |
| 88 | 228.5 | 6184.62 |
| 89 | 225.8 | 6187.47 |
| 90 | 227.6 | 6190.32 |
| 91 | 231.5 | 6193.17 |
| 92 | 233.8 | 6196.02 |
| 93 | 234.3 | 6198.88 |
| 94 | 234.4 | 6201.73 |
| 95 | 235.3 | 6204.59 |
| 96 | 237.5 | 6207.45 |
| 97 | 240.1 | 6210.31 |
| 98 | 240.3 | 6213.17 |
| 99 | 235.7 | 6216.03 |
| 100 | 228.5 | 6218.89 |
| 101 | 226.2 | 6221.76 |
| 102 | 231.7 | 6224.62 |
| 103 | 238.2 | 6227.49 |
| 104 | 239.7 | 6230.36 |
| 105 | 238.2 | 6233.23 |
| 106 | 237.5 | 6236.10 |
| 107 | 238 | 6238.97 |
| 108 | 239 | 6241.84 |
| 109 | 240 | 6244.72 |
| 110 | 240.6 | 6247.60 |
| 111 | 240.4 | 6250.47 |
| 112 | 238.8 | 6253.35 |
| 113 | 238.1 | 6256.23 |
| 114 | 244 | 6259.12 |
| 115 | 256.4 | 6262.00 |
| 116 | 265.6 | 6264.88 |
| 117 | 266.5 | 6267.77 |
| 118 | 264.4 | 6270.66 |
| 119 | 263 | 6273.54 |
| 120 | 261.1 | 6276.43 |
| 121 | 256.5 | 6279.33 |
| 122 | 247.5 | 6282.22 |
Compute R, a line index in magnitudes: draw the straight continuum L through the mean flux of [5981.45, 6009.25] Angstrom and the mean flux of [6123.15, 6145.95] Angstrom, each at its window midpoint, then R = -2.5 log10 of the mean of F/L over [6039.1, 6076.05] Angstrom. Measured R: -0.068 mag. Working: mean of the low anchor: 252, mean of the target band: 265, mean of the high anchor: 244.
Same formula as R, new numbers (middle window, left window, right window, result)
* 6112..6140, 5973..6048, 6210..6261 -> -0.04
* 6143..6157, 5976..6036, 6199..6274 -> 0.02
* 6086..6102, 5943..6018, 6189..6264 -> -0.08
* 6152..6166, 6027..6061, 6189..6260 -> 0.09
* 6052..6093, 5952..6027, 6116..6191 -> -0.04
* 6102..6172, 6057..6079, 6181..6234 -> -0.01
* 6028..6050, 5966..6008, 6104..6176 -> -0.06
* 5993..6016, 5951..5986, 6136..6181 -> -0.01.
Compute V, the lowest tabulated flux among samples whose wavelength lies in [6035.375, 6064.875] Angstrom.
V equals 256.9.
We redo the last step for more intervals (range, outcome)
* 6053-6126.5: 234.2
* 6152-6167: 224.5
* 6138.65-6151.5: 236.9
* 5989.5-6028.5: 234.5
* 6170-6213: 225.8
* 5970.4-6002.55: 240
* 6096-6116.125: 251.8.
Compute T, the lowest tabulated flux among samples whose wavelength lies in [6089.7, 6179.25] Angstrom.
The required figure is 224.5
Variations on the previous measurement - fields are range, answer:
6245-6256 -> 238.8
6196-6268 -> 226.2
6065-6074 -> 240.3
